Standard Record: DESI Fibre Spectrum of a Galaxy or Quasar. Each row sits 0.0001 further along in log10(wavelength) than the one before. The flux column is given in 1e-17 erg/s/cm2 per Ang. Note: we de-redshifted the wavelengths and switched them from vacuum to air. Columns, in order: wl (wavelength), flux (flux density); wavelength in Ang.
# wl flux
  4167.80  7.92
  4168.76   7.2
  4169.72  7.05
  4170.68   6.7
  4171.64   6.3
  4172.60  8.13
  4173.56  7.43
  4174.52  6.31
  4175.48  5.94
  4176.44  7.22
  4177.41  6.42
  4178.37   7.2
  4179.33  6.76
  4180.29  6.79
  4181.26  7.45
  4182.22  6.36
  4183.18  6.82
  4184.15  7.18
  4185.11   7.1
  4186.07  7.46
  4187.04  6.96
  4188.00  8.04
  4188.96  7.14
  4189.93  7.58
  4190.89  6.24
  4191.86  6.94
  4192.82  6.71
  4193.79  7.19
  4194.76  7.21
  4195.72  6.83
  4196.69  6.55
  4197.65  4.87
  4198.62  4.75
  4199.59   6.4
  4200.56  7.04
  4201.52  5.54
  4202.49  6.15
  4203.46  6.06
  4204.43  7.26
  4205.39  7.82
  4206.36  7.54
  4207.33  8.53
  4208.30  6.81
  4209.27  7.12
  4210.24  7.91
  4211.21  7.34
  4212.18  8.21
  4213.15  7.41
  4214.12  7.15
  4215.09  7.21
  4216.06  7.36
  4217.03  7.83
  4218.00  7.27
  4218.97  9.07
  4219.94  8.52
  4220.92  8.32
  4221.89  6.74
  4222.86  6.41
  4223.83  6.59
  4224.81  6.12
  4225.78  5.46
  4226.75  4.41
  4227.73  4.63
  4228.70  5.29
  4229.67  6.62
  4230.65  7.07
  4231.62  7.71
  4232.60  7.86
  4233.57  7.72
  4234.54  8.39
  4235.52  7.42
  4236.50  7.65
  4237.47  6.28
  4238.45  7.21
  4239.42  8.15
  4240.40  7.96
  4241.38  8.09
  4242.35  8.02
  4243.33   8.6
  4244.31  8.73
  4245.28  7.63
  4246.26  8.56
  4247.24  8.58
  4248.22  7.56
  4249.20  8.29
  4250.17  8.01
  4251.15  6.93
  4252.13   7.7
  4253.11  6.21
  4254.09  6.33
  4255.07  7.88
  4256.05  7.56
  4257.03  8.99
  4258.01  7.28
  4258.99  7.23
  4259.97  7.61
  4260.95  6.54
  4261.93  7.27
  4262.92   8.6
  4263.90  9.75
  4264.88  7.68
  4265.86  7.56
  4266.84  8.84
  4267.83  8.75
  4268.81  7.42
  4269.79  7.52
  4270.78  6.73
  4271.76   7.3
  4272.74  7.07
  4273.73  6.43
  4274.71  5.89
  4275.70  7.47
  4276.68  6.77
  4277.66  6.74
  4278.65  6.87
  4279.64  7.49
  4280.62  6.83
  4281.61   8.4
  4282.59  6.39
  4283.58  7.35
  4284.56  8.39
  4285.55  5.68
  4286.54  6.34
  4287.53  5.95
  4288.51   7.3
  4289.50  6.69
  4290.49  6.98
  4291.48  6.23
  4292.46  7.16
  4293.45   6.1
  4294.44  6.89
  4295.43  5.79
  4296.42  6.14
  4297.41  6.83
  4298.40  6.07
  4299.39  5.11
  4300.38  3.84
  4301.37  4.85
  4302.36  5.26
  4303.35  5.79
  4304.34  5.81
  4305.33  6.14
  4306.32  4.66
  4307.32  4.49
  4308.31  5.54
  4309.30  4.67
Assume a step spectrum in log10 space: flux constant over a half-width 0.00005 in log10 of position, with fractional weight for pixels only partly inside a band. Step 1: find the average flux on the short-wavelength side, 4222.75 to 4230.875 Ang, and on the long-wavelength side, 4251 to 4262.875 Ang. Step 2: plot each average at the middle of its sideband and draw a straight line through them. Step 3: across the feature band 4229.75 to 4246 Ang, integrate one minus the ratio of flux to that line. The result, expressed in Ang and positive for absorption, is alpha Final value -3.60 Ang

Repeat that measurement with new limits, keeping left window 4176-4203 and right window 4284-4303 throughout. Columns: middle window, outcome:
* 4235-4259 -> -4.8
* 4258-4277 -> -3.5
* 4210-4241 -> -2.9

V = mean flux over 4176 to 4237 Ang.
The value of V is 6.98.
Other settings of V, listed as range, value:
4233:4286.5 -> 7.55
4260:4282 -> 7.45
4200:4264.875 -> 7.38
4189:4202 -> 6.47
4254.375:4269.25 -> 7.91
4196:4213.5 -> 6.85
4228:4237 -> 7.24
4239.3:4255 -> 7.83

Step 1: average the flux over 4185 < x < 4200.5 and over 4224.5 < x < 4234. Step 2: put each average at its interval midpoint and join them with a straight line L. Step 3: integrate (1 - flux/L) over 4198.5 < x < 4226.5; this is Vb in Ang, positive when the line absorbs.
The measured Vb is -2.65 Ang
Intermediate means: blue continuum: 6.75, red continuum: 6.29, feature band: 7.11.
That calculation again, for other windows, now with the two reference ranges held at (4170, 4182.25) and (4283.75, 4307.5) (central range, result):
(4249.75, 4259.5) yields -1.7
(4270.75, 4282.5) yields -1.5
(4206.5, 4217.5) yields -1.5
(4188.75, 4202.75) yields 0.6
